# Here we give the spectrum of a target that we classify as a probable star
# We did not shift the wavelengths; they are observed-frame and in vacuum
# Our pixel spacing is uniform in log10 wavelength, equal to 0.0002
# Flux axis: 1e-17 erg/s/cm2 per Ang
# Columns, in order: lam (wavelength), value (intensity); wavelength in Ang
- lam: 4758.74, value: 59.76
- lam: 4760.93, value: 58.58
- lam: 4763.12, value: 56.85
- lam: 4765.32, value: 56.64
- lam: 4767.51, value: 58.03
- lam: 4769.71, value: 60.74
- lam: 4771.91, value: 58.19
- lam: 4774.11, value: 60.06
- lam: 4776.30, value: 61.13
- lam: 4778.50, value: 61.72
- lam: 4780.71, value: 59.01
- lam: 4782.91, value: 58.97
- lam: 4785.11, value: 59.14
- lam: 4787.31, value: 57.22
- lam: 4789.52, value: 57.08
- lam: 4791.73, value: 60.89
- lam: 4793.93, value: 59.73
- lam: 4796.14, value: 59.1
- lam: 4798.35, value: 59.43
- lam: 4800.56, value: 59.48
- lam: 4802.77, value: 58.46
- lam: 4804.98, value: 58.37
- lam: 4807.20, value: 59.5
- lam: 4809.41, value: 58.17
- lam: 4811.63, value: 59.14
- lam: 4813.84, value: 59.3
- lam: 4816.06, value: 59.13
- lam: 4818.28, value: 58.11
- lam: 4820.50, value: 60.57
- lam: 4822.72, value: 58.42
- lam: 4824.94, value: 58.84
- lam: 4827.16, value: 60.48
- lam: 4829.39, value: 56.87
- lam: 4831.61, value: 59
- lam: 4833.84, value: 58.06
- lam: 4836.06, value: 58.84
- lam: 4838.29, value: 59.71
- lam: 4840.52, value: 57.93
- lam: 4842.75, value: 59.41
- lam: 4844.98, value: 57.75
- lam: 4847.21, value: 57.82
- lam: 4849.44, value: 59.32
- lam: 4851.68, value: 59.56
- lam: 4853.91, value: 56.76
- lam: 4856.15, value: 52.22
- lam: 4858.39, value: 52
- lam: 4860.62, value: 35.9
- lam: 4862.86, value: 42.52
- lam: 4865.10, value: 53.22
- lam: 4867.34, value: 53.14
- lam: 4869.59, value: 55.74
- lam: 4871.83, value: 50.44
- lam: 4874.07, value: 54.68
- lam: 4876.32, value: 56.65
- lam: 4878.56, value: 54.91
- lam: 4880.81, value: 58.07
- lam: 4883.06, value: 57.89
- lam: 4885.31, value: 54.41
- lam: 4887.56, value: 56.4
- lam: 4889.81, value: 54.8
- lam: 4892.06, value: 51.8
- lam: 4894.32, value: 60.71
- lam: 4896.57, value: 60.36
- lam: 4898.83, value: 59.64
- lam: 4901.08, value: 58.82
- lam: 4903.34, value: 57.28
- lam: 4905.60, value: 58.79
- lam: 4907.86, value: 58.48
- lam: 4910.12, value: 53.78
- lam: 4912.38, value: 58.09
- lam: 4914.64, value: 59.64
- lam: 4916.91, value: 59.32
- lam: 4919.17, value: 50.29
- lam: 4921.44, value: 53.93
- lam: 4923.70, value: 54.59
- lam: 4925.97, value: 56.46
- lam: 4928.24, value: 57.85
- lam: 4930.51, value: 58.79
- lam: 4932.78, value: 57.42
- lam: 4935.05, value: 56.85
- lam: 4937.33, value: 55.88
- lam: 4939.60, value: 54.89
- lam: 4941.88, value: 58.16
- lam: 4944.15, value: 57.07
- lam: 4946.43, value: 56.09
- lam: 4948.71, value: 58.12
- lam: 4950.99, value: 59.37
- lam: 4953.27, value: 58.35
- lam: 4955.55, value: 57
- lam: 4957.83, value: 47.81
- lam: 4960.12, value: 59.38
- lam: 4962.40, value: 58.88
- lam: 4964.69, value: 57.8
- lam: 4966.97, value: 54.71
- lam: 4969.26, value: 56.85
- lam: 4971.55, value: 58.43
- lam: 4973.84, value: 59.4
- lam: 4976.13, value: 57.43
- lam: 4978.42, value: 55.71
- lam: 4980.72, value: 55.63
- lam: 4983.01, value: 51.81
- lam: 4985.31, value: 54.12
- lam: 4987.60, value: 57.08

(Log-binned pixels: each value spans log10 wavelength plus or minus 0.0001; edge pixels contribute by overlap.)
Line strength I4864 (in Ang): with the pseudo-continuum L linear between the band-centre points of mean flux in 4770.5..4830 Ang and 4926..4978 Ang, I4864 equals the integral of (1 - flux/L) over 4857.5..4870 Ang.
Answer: 2.1 Ang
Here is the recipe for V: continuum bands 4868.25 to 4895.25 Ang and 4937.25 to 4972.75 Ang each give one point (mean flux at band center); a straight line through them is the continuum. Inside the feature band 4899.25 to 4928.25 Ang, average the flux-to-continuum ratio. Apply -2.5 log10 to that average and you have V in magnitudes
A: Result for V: -0.01 mag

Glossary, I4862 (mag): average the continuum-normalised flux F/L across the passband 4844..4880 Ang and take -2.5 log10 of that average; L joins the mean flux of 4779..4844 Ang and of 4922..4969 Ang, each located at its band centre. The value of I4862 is 0.09 mag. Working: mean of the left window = 58.9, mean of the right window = 56.7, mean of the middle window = 53.3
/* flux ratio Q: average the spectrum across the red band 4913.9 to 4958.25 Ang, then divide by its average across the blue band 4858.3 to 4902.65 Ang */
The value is 1.04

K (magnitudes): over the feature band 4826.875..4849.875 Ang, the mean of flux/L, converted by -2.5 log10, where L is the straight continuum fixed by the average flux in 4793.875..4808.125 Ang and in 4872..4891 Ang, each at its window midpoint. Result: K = -0.02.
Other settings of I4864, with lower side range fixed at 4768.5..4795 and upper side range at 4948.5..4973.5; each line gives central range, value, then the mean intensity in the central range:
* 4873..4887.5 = 0.5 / 56.1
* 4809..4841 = 0.0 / 58.9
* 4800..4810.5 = 0.1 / 58.8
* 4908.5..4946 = 0.7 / 56.5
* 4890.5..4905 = 0.0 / 58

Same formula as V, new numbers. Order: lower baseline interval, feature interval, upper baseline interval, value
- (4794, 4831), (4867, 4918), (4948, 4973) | 0.022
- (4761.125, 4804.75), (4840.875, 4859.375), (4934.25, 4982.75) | 0.023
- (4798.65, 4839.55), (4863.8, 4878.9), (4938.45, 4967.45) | 0.081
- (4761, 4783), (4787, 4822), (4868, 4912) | -0.011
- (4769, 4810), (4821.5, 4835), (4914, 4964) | -0.001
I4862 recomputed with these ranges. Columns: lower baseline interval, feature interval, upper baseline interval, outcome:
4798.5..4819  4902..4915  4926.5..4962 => 0.00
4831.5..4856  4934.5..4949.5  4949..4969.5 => 0.01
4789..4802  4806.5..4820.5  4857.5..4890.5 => -0.02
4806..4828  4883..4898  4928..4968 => 0.02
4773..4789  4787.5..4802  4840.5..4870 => -0.01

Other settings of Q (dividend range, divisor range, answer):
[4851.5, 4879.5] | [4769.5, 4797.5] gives 0.87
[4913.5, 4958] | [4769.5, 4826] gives 0.96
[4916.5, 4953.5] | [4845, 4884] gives 1.05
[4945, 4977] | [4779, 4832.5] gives 0.97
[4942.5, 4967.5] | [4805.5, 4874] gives 1.01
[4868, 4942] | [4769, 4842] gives 0.96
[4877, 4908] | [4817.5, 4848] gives 0.98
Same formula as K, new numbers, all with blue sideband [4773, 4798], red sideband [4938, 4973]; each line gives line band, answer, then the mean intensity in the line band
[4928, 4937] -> -0.01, 57.5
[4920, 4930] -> 0.03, 55.7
